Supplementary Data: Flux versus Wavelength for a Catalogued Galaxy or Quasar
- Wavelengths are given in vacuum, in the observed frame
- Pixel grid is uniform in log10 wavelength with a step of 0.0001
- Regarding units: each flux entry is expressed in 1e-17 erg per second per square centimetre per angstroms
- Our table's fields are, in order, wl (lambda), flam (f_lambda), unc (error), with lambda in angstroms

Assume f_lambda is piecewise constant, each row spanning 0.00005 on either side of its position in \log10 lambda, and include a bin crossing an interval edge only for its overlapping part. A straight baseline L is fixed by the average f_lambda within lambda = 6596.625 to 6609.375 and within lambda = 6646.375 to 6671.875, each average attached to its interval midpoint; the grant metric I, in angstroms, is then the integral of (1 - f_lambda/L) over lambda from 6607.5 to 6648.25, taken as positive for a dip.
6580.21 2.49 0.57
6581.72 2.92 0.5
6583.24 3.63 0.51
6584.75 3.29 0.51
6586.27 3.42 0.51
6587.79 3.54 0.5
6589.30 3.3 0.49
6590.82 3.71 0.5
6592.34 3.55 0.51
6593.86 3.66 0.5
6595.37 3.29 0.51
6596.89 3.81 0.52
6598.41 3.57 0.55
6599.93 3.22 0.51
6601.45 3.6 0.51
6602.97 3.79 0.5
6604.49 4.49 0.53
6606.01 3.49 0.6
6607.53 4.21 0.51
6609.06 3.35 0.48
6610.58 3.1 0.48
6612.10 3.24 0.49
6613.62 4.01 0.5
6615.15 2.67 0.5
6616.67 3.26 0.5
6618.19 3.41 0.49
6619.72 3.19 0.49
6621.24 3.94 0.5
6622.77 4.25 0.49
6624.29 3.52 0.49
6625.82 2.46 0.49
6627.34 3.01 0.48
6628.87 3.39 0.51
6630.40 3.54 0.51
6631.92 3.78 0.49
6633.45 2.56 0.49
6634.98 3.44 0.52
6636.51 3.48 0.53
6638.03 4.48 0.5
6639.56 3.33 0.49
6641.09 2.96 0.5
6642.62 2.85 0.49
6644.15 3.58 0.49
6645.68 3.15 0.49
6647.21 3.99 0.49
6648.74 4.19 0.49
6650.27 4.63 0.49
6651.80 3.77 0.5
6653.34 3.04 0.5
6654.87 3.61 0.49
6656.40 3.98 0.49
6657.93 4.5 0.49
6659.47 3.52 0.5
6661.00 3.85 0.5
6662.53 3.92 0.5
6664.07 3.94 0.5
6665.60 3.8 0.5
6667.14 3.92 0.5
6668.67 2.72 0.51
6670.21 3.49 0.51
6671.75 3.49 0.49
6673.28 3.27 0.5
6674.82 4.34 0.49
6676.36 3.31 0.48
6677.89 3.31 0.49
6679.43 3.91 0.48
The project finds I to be 3.8 angstroms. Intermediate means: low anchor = 3.73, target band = 3.4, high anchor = 3.79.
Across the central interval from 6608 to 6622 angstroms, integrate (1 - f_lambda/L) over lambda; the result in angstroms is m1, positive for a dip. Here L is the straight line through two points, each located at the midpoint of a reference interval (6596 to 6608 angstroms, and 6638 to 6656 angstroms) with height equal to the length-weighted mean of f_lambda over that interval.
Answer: 1.3 angstroms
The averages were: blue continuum 3.76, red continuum 3.6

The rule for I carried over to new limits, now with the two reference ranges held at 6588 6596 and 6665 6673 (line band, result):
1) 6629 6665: -1.82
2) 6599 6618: -0.17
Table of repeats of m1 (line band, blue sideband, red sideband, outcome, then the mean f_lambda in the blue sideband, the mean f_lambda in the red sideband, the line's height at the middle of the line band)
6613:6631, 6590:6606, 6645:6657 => 1.6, 3.66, 3.8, 3.72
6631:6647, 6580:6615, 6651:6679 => 1.0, 3.51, 3.66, 3.6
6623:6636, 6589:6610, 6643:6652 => 1.8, 3.65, 3.85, 3.77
